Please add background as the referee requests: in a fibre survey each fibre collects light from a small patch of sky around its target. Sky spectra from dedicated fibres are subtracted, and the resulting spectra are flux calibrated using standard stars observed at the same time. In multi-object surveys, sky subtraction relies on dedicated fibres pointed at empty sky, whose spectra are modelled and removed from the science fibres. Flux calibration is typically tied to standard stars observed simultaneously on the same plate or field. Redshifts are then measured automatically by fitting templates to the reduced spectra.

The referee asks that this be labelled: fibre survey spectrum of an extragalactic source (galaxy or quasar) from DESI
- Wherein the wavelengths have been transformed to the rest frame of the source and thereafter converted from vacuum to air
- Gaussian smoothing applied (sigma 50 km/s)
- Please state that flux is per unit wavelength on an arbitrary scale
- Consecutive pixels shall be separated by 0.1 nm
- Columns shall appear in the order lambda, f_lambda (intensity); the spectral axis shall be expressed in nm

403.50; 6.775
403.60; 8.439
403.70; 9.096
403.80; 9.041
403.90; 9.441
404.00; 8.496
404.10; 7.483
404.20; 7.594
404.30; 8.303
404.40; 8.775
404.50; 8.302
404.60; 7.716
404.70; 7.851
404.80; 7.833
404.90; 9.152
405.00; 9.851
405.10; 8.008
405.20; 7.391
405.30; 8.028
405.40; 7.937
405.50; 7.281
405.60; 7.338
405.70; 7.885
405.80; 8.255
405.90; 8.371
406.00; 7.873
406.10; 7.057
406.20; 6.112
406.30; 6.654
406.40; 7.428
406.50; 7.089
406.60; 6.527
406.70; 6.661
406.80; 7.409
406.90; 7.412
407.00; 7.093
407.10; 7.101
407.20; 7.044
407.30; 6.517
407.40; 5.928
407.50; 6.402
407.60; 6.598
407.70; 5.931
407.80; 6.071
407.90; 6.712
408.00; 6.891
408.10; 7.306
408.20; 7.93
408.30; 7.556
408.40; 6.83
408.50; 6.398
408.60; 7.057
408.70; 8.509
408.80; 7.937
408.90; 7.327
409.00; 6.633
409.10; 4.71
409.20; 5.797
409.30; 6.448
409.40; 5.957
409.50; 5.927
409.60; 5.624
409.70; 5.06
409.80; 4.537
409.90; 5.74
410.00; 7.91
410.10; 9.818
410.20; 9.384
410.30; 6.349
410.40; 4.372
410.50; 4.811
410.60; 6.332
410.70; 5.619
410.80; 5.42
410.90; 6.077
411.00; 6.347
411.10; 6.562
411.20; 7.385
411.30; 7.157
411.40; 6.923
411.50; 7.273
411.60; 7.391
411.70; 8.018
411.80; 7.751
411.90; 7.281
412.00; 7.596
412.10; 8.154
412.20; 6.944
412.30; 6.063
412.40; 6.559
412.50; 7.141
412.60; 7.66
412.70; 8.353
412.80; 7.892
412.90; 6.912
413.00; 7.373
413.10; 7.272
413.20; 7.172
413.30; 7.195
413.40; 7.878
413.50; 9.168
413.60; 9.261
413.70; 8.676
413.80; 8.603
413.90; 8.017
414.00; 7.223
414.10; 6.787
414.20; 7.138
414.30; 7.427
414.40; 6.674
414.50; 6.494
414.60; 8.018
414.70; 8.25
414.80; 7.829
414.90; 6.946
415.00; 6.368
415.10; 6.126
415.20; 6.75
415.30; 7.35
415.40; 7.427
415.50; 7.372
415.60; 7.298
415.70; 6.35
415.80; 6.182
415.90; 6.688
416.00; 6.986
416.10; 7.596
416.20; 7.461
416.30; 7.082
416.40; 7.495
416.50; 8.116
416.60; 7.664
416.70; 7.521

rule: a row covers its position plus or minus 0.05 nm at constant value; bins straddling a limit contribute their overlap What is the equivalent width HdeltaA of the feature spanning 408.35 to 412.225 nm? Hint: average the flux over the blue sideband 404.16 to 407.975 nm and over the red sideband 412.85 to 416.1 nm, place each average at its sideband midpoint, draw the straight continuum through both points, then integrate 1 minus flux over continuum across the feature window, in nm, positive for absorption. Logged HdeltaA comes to 0.356 nm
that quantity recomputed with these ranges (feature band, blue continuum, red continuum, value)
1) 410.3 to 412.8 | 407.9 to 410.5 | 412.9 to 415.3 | 0.09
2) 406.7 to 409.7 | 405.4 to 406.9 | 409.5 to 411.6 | 0.09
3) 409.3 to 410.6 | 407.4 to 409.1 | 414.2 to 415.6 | 0.13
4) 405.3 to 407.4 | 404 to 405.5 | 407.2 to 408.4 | 0.05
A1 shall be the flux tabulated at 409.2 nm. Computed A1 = 5.797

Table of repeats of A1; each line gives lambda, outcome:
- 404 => 8.496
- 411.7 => 8.018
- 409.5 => 5.927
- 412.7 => 8.353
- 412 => 7.596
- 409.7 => 5.06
